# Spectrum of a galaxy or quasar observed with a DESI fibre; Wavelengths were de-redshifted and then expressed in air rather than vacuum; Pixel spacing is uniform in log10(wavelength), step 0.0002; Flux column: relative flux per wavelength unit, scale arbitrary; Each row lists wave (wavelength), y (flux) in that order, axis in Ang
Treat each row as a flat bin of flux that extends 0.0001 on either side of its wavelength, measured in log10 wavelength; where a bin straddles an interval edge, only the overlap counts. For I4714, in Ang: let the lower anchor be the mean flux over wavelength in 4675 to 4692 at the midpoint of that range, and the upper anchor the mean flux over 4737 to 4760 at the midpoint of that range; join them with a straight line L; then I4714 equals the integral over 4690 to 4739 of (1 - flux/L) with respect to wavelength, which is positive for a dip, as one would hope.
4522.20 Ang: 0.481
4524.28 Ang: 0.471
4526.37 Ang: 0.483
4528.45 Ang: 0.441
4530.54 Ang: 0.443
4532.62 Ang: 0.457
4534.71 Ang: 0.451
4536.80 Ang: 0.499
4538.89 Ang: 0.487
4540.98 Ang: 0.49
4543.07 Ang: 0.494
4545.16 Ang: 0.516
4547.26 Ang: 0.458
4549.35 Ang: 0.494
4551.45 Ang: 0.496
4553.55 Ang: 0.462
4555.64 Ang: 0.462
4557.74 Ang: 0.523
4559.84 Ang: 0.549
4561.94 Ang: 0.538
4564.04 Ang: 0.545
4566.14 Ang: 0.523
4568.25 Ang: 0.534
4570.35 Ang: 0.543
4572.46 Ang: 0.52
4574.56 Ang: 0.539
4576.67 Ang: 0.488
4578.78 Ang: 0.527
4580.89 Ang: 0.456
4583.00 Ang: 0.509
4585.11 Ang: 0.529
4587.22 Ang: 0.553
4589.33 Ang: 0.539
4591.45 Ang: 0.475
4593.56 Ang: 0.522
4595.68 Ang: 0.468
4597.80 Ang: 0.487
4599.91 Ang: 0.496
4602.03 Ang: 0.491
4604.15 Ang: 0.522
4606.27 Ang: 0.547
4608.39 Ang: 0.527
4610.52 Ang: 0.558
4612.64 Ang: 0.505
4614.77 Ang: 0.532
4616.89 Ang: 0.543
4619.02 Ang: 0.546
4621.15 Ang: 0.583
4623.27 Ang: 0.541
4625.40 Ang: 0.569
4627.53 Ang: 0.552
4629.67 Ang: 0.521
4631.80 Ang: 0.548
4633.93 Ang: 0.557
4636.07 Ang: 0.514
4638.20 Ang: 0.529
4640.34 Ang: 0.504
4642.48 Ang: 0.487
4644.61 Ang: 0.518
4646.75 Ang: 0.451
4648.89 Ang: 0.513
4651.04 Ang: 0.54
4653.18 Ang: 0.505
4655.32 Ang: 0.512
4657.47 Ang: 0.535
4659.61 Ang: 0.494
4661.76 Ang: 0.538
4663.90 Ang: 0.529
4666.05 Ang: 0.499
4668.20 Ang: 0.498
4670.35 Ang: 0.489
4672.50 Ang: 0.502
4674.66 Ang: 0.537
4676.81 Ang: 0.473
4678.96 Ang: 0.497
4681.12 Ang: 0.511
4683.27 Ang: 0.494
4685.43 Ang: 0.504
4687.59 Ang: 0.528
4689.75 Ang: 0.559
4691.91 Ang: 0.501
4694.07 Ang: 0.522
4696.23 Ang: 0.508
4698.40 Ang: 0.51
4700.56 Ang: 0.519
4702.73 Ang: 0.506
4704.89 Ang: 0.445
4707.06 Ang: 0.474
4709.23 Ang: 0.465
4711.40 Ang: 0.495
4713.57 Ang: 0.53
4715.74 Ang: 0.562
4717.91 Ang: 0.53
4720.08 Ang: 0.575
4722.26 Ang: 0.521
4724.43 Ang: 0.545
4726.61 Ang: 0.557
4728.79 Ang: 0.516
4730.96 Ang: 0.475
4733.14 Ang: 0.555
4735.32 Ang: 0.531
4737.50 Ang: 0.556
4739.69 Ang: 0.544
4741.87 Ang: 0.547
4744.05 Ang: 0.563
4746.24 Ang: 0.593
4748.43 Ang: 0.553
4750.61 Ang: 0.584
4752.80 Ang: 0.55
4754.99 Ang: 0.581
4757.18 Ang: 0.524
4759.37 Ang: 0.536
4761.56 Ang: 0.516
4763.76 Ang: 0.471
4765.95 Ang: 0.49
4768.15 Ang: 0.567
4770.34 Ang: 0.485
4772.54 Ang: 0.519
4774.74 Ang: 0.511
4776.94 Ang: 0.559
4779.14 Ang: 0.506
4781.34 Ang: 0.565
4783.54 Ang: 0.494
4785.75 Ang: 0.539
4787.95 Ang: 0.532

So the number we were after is 1.3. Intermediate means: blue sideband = 0.51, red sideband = 0.558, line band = 0.519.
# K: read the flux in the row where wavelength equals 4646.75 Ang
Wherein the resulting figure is 0.451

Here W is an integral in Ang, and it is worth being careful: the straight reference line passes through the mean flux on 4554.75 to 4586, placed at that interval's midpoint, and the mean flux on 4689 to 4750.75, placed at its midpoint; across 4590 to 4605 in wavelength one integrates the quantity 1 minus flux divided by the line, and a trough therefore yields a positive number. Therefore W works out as 0.7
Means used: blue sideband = 0.519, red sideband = 0.528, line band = 0.495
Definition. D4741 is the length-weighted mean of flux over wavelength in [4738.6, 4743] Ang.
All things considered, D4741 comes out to 0.547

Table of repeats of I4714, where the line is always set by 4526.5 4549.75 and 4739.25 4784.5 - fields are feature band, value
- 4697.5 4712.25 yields 0.94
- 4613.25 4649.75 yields -2.11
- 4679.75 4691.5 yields -0.05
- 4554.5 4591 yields -2.74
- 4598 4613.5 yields -0.80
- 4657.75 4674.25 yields 0.02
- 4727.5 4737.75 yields 0.07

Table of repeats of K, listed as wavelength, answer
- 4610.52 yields 0.558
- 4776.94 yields 0.559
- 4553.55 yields 0.462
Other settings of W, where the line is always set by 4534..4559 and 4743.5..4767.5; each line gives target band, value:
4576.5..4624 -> -1.8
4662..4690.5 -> 0.6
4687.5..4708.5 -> 0.8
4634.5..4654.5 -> 0.2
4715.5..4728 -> -0.3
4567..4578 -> -0.7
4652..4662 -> 0.0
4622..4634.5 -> -1.0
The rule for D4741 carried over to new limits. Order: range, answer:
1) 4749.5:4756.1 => 0.572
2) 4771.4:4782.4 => 0.532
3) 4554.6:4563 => 0.518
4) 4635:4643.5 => 0.508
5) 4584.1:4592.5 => 0.524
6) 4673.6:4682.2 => 0.505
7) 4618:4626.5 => 0.56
